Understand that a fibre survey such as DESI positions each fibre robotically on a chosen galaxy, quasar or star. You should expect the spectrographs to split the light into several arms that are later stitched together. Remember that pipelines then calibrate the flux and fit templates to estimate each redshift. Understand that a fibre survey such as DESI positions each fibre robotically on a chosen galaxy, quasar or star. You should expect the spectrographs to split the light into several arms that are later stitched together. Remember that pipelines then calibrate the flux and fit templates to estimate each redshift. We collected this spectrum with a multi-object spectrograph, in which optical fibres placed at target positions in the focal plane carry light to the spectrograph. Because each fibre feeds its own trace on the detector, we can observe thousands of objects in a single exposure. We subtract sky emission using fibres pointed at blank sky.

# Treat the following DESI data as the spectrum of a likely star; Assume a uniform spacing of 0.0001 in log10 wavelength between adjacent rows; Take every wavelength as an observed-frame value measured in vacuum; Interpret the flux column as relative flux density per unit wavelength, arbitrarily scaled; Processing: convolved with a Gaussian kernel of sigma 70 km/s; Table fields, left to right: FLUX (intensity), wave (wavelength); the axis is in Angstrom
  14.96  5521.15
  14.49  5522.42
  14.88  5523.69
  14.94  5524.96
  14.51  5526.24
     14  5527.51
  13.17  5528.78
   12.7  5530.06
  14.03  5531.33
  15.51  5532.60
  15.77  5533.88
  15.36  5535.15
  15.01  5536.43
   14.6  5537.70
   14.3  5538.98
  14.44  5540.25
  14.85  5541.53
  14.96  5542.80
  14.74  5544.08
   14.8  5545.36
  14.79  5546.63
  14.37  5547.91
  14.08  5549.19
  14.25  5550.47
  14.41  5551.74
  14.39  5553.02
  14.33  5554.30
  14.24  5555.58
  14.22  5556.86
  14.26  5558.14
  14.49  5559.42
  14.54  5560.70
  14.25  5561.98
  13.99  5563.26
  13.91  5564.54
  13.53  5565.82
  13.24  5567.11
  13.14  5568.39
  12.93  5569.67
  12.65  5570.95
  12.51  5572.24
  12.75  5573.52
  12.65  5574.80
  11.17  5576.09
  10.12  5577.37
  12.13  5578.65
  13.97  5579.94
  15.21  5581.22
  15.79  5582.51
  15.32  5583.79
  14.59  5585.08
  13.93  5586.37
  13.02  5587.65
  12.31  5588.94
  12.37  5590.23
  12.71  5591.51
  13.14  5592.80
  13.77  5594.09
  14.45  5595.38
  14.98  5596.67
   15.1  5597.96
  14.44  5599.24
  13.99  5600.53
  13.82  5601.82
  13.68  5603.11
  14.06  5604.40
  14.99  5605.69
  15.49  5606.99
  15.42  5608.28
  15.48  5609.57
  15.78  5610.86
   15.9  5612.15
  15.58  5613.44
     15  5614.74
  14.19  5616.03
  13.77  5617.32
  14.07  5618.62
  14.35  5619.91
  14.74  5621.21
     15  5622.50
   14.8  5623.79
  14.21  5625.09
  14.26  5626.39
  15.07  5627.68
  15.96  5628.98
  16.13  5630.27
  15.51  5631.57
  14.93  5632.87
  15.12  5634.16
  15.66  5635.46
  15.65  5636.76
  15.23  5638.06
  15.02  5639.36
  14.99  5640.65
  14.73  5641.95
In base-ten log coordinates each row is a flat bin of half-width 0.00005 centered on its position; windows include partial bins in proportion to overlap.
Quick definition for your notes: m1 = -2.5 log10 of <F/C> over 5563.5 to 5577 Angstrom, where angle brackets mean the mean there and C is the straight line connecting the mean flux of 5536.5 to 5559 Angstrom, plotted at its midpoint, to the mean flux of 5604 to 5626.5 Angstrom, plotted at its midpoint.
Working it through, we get 0.14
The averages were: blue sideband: 14.5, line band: 12.8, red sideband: 14.9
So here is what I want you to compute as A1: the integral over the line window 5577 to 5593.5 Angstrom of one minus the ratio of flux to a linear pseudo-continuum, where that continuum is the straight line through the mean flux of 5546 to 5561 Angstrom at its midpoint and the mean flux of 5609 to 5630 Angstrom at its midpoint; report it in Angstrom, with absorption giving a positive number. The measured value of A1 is 1.3 Angstrom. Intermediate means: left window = 14.4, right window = 14.9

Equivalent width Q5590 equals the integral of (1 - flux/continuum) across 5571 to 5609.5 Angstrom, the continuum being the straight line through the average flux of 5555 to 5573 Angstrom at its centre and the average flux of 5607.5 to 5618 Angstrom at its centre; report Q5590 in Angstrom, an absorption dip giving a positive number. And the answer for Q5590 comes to 2.0 Angstrom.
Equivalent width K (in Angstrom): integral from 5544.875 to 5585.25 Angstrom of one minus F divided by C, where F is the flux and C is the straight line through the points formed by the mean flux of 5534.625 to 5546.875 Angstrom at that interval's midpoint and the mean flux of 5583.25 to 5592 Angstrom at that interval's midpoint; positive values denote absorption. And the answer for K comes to 0.9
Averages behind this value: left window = 14.8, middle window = 13.8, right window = 13.5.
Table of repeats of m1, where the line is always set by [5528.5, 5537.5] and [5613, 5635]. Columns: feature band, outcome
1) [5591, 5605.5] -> 0.05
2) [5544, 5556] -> 0.01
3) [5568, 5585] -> 0.12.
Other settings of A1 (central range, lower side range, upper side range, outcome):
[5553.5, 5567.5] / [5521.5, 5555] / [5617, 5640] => 0.5 Angstrom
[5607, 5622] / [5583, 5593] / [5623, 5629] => -0.6 Angstrom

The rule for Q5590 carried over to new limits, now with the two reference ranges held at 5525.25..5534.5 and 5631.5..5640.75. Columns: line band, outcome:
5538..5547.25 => -0.2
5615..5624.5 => 0.4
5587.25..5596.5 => 1.0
